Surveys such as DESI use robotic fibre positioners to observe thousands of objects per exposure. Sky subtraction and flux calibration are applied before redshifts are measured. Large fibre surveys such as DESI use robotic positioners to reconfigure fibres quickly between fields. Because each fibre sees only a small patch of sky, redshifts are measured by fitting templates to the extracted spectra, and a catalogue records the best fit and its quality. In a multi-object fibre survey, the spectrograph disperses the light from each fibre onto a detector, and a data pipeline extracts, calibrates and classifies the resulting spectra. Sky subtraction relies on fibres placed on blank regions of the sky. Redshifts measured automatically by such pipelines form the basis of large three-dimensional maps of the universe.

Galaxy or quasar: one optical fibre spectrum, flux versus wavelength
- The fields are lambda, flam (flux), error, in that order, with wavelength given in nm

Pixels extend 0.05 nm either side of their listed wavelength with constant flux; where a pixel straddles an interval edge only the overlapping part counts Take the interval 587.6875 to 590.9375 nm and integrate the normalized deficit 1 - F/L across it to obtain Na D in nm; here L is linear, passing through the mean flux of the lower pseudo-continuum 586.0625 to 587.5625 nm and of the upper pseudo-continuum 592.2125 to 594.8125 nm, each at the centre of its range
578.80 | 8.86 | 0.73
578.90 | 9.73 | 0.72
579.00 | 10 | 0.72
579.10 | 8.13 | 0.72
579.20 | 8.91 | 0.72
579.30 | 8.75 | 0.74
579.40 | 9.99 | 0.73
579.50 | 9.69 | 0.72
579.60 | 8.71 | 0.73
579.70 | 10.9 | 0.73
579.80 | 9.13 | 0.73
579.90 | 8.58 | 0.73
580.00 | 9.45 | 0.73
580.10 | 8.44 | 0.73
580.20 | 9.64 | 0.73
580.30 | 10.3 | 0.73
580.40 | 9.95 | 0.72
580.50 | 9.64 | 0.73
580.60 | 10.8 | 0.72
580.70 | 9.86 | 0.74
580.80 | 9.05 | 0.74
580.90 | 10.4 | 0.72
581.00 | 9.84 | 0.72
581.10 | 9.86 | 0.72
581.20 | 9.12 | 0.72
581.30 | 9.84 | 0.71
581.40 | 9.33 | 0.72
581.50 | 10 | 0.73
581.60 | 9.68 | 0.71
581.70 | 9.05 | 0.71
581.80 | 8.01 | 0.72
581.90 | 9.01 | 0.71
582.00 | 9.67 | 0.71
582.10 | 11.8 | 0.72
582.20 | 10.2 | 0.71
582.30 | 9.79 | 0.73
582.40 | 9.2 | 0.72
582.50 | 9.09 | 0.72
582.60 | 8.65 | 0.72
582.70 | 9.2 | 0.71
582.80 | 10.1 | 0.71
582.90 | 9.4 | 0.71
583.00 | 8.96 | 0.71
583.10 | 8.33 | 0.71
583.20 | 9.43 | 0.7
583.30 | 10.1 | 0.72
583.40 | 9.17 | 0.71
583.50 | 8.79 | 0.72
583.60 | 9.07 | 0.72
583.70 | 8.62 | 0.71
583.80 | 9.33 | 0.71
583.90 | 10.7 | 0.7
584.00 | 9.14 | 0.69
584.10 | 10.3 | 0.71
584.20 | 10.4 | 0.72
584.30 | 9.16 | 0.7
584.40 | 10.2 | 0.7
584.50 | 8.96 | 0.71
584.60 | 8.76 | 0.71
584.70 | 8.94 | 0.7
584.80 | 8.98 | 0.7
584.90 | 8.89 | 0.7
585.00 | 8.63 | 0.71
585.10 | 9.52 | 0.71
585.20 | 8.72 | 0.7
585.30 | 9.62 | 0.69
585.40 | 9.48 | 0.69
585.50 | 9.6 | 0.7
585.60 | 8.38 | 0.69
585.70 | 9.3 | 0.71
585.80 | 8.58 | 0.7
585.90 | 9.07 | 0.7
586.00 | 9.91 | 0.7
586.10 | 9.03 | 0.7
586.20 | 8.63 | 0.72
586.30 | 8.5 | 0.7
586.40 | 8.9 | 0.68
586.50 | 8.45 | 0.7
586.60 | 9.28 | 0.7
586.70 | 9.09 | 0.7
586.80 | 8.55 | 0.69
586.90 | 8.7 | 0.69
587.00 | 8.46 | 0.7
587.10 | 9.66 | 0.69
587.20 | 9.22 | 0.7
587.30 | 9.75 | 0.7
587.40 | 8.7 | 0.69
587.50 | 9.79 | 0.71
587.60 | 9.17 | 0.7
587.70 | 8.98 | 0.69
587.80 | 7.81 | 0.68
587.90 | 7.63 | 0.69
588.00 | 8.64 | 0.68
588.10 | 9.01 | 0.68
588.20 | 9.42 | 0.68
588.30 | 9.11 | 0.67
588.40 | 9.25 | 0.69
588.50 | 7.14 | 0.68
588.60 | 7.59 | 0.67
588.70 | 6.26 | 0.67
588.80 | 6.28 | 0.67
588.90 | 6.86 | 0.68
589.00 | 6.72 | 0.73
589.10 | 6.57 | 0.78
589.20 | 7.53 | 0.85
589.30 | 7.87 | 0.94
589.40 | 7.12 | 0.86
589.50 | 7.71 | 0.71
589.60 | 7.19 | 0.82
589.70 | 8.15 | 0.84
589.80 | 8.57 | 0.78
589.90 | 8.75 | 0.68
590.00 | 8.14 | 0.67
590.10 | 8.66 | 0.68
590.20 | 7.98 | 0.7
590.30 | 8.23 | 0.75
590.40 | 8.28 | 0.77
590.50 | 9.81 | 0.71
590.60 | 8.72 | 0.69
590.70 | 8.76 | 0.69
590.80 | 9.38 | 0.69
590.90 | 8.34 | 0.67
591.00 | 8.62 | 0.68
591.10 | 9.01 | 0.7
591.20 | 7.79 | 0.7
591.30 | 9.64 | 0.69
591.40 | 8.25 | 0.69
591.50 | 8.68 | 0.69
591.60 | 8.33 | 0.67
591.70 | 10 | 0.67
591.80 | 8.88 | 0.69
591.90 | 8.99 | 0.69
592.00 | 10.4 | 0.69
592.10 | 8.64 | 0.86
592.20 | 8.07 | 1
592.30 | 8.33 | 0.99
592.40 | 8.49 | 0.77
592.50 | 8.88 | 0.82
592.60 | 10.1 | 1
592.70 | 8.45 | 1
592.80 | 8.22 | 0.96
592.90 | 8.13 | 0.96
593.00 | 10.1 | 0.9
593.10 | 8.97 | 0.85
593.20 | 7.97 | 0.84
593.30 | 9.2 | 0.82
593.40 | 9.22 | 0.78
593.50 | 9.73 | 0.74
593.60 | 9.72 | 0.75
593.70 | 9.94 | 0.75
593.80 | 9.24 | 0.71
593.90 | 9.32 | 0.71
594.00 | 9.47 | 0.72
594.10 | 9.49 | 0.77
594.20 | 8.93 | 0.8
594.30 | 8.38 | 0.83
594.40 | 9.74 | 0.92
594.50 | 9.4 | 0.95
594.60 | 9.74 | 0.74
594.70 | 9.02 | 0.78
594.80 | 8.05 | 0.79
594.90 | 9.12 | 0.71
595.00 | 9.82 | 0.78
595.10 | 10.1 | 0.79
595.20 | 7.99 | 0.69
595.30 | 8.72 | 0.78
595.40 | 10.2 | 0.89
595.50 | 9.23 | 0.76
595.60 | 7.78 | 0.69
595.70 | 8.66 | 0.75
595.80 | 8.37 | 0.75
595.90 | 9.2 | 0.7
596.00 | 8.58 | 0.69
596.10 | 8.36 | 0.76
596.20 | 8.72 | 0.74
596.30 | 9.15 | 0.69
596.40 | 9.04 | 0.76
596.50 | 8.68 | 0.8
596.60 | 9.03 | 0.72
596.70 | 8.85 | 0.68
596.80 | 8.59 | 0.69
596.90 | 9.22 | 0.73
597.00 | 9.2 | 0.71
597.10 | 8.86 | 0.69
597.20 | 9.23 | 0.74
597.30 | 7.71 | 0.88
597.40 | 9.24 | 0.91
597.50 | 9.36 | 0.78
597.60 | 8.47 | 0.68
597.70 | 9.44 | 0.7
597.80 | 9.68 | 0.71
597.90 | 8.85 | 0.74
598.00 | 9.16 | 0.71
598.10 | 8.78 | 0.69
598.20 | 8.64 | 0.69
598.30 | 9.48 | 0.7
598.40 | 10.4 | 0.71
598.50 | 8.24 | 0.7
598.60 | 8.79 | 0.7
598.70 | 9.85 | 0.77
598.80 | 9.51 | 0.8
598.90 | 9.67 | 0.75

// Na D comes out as 0.35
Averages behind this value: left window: 8.98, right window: 9.09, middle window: 8.06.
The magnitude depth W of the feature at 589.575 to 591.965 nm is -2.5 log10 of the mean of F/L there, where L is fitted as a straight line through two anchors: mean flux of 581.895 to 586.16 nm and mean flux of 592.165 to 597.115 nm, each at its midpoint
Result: 0.06 mag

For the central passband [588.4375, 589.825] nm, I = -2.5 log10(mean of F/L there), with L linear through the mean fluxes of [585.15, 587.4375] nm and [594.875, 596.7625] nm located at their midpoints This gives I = 0.23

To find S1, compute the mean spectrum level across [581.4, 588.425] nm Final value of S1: 9.2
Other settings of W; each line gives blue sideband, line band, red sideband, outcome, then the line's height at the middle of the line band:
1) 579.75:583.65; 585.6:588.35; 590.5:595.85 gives 0.040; 9.26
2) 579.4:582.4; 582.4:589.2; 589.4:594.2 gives 0.049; 9.27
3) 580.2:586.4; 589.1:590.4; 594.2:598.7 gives 0.159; 9.2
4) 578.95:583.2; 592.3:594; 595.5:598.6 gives -0.006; 9.05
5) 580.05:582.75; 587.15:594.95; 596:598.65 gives 0.070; 9.22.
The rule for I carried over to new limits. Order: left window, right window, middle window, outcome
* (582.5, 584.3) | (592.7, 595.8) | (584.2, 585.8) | 0.020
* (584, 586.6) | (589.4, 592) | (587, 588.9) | 0.052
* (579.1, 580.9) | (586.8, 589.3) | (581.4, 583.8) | -0.030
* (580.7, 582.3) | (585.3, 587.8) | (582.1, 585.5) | 0.001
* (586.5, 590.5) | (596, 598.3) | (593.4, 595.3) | -0.067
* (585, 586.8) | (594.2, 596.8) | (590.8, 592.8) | 0.018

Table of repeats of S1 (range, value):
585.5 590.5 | 8.41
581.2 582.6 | 9.54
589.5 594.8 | 8.87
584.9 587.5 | 9.04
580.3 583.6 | 9.55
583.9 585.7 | 9.32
